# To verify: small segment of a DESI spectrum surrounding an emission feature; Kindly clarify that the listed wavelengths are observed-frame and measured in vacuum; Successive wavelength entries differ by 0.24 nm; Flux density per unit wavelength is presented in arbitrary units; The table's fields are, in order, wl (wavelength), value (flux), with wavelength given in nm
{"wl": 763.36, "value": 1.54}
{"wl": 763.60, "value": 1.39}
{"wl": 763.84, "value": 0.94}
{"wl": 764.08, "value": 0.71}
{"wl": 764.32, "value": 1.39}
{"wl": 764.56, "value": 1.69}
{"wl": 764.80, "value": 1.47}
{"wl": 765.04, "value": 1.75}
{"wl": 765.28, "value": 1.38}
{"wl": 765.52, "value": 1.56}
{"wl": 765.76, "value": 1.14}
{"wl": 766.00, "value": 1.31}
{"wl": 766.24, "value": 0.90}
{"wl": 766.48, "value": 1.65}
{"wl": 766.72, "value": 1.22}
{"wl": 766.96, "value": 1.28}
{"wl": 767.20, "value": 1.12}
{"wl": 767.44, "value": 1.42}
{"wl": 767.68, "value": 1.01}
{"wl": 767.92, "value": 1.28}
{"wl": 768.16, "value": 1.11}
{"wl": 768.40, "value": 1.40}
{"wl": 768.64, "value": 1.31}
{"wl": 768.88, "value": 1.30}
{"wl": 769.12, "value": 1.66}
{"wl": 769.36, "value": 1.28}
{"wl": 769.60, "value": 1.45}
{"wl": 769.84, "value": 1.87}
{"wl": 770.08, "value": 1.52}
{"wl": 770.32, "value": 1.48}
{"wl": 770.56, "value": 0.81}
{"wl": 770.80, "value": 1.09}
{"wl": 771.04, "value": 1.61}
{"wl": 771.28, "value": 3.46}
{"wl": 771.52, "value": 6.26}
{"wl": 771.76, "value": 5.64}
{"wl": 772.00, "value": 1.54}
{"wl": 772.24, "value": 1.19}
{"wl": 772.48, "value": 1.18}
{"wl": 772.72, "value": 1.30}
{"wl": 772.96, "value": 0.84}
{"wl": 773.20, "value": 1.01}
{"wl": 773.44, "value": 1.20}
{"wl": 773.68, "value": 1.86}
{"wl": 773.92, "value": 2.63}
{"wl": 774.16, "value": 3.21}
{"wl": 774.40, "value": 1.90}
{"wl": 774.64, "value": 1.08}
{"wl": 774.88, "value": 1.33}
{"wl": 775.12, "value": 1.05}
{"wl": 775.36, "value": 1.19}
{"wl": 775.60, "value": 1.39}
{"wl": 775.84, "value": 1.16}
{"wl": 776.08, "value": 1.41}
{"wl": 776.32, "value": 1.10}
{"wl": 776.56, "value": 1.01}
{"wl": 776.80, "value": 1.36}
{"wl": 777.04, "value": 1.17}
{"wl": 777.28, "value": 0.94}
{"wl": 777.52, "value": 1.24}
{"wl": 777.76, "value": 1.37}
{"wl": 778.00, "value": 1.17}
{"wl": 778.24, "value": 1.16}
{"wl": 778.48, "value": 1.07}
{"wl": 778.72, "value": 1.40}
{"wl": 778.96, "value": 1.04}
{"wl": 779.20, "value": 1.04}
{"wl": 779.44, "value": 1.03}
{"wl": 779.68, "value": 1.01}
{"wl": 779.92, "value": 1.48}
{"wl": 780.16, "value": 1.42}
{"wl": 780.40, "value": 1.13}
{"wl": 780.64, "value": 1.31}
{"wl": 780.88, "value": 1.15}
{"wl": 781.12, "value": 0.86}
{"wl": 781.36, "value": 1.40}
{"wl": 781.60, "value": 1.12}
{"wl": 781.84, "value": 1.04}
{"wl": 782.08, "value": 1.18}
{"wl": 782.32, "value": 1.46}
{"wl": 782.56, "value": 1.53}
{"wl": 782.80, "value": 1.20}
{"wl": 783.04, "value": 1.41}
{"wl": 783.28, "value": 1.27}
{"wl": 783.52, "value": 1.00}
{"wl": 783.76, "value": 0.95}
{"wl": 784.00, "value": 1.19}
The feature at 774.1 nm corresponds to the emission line [N II] 6583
